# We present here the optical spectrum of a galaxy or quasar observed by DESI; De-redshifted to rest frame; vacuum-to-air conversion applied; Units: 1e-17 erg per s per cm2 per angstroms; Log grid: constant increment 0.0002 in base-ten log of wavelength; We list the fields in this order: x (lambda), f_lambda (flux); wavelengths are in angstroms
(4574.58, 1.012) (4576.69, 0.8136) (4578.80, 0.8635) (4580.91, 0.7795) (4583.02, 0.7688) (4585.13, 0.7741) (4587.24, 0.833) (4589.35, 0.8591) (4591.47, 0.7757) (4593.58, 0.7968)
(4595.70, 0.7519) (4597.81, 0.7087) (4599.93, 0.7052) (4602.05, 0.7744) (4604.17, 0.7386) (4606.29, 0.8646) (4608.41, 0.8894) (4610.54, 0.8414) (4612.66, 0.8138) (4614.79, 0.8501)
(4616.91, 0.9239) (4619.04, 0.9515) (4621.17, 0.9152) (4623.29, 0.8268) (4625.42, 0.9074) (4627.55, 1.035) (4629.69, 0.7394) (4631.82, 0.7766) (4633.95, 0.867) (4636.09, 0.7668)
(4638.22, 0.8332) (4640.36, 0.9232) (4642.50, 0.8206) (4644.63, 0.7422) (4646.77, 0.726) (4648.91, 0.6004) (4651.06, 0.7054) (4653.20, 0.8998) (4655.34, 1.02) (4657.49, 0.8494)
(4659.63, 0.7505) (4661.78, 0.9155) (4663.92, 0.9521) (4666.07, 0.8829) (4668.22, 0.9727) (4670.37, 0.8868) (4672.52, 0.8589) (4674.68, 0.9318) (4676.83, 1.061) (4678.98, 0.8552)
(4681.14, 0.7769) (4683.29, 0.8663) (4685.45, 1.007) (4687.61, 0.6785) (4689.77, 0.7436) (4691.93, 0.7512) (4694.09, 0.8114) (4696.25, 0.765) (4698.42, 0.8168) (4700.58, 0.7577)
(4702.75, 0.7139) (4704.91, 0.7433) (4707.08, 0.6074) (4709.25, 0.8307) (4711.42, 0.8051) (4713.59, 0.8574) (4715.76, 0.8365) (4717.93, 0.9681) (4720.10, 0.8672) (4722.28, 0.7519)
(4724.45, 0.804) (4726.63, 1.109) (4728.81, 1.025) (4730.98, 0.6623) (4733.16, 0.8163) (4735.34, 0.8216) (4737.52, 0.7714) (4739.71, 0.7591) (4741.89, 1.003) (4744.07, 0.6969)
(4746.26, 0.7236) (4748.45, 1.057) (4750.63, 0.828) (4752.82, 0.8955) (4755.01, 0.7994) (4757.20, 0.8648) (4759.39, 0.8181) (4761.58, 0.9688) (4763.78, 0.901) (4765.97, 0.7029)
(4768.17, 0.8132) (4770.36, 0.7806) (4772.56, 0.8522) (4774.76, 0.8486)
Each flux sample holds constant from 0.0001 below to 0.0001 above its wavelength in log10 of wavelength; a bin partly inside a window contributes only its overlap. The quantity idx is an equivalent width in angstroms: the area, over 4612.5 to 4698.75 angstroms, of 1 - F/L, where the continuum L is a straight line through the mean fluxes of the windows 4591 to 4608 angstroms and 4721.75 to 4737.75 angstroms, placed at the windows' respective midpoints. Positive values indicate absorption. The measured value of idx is -4.7 angstroms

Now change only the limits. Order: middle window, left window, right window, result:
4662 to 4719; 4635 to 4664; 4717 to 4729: 2.1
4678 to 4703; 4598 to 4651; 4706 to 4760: 1.0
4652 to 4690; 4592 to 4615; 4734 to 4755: -3.4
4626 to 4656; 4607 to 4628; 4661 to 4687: 2.7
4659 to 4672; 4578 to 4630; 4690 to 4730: -1.1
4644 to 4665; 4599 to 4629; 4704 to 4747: 0.7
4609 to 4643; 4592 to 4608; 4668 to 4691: -2.6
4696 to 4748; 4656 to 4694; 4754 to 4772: 1.9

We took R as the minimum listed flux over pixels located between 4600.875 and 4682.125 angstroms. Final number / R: 0.6004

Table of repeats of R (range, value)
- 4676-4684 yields 0.7769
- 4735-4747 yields 0.6969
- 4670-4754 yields 0.6074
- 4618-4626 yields 0.8268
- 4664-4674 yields 0.8589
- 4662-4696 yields 0.6785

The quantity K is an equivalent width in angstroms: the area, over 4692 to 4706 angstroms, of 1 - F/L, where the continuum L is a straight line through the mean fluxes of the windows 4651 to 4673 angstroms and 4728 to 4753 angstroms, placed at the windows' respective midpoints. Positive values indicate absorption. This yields 1.6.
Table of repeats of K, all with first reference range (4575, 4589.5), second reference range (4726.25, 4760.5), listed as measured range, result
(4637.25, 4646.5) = 0.10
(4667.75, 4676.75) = -0.97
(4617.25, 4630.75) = -1.16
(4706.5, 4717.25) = 0.51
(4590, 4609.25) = 1.01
